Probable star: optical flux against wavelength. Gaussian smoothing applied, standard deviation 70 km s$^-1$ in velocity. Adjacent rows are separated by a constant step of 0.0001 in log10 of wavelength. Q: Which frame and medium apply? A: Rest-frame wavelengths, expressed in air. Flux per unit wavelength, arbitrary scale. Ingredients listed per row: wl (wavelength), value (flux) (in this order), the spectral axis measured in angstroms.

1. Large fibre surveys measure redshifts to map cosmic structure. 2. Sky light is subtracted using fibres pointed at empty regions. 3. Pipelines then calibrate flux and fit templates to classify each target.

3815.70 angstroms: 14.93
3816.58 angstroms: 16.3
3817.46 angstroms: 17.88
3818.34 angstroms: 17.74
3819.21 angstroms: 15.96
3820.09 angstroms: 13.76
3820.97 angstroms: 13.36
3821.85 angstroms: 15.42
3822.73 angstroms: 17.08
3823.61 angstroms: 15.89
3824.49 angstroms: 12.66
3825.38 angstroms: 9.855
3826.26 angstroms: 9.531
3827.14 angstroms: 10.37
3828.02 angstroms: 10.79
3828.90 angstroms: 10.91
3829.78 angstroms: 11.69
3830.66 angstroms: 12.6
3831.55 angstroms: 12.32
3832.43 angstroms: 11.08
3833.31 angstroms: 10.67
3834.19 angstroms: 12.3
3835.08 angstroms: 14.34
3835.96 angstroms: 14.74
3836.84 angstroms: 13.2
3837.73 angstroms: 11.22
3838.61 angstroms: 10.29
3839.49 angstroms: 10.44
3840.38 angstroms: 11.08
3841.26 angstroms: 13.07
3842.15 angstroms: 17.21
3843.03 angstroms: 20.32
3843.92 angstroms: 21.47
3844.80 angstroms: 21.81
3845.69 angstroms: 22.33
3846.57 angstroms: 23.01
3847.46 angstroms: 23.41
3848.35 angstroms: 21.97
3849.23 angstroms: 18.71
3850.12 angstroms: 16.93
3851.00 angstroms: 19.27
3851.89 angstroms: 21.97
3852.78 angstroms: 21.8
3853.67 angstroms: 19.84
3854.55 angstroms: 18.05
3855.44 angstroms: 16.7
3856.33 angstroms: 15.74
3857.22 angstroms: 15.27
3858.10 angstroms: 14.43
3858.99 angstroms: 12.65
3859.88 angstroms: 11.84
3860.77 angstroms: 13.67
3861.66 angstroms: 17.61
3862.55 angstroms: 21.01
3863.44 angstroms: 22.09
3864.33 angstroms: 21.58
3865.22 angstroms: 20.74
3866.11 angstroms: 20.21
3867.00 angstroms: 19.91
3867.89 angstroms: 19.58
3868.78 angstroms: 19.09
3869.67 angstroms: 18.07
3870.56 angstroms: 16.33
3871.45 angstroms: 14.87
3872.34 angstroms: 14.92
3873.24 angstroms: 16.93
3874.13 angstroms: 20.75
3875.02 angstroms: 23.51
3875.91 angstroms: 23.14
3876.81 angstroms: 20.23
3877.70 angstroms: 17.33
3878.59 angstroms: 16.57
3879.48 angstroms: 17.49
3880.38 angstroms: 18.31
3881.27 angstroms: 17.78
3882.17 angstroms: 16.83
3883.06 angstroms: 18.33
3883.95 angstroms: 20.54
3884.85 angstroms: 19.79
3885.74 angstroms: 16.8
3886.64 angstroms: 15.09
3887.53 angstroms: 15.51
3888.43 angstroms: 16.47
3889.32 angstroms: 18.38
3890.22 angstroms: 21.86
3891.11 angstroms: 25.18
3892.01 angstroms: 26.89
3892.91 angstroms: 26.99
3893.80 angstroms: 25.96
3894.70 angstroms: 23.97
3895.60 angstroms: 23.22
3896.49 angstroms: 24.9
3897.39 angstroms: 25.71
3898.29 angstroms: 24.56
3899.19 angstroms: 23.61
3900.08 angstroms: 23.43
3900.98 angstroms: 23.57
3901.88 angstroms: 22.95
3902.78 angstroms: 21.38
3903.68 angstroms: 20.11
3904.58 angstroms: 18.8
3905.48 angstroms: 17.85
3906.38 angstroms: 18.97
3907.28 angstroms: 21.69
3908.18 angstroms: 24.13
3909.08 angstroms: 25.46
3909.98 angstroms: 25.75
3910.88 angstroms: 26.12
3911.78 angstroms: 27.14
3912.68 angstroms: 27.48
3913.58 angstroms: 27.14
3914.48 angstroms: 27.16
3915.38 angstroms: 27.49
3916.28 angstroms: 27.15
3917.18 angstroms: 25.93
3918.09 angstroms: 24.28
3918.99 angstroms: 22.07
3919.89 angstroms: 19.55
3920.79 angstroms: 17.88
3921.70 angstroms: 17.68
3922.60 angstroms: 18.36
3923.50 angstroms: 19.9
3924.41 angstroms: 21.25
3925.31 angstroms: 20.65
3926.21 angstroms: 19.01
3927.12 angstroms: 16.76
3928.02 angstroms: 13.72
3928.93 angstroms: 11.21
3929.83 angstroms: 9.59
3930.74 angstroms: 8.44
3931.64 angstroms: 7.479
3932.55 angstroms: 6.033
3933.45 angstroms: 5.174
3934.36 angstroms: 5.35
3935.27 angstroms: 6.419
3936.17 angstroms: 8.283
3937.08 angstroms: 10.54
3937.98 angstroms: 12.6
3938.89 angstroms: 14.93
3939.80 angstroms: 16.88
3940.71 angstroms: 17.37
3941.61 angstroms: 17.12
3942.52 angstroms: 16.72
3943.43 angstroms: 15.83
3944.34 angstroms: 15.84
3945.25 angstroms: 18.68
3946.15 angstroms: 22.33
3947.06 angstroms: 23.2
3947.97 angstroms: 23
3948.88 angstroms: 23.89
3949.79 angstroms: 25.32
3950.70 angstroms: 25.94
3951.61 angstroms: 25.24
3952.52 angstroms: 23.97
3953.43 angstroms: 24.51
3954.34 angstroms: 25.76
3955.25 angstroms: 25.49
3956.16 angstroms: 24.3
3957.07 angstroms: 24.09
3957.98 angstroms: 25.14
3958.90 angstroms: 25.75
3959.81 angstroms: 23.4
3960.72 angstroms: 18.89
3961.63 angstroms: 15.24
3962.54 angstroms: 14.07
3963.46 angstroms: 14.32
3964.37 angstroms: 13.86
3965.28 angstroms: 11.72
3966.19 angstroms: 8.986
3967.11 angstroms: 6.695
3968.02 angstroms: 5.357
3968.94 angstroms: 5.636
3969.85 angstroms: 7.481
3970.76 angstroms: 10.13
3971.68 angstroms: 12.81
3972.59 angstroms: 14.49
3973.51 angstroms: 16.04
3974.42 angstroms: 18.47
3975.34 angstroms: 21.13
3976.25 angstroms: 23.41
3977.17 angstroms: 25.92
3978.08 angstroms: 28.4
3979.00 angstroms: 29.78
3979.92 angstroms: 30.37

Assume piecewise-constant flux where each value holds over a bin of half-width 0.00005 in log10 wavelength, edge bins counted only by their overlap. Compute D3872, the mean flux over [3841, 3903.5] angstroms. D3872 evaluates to 19.8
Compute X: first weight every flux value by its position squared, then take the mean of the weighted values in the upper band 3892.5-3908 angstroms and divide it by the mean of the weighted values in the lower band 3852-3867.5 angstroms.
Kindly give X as 1.30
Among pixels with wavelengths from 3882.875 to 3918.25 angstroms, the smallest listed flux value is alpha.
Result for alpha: 15.09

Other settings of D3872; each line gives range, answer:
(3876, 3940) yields 19.3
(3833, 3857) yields 17.1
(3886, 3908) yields 21.9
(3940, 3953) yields 21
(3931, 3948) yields 13.6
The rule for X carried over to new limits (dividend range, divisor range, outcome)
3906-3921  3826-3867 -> 1.57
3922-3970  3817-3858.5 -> 1.12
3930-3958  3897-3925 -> 0.77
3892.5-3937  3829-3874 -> 1.22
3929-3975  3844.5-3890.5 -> 0.90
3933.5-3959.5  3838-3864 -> 1.14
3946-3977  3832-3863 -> 1.19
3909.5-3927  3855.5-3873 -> 1.37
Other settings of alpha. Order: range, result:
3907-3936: 5.174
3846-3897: 11.84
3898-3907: 17.85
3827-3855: 10.29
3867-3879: 14.87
